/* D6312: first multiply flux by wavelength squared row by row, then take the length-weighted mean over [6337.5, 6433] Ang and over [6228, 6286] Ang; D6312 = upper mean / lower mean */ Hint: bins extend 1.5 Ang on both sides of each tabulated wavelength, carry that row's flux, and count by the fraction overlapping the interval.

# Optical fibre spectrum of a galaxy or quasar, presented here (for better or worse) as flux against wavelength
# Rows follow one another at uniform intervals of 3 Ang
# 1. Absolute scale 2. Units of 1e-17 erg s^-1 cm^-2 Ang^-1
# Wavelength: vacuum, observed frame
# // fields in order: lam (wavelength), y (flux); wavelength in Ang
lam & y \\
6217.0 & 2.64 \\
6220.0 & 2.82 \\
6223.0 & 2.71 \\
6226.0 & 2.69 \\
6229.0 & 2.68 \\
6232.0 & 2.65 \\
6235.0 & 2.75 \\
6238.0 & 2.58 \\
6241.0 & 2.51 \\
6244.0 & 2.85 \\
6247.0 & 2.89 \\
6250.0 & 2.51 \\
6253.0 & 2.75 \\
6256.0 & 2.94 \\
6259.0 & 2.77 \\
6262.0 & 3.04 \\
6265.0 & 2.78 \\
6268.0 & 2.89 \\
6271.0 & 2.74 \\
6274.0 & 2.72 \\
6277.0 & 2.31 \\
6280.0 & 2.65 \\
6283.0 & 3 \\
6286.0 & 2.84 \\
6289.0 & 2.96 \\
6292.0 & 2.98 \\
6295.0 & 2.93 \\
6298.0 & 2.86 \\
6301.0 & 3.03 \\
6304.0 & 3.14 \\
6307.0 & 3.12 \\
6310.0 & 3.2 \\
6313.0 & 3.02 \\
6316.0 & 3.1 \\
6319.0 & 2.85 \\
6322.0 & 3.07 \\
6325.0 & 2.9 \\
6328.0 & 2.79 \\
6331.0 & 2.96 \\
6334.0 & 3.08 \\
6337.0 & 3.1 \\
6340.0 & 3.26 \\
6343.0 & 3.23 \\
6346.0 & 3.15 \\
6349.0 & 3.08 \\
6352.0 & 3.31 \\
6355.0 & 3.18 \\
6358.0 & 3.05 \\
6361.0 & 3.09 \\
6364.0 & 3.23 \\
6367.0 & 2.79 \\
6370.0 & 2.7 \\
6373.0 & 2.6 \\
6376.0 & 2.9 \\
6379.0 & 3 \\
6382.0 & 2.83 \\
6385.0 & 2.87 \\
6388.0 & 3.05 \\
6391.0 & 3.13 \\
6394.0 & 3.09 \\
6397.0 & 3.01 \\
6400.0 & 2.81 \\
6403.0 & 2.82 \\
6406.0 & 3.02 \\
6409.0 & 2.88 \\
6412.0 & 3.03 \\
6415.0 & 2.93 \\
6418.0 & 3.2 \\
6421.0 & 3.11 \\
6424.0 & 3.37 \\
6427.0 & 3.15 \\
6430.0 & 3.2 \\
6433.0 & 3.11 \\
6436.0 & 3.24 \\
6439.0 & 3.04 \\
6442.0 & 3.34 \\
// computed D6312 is 1.15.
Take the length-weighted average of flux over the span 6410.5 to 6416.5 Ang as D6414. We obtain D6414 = 2.98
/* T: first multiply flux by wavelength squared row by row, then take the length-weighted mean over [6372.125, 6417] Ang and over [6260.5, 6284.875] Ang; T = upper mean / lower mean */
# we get 1.1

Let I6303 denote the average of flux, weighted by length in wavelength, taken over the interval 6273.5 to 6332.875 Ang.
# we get 2.93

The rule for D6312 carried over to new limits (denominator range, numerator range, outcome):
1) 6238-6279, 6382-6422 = 1.14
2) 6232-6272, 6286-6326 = 1.11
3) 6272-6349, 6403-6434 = 1.07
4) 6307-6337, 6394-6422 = 1.02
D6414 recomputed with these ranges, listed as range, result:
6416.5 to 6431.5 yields 3.21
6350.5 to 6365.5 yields 3.17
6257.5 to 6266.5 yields 2.86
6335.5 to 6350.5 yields 3.16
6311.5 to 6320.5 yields 2.99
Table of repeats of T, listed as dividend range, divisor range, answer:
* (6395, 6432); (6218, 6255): 1.19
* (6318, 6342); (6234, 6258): 1.14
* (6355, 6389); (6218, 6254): 1.13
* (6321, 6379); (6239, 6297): 1.11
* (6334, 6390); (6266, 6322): 1.06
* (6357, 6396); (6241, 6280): 1.11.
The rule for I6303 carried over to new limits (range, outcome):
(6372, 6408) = 2.93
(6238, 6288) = 2.76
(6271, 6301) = 2.81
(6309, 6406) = 3.01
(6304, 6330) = 3.01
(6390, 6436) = 3.06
